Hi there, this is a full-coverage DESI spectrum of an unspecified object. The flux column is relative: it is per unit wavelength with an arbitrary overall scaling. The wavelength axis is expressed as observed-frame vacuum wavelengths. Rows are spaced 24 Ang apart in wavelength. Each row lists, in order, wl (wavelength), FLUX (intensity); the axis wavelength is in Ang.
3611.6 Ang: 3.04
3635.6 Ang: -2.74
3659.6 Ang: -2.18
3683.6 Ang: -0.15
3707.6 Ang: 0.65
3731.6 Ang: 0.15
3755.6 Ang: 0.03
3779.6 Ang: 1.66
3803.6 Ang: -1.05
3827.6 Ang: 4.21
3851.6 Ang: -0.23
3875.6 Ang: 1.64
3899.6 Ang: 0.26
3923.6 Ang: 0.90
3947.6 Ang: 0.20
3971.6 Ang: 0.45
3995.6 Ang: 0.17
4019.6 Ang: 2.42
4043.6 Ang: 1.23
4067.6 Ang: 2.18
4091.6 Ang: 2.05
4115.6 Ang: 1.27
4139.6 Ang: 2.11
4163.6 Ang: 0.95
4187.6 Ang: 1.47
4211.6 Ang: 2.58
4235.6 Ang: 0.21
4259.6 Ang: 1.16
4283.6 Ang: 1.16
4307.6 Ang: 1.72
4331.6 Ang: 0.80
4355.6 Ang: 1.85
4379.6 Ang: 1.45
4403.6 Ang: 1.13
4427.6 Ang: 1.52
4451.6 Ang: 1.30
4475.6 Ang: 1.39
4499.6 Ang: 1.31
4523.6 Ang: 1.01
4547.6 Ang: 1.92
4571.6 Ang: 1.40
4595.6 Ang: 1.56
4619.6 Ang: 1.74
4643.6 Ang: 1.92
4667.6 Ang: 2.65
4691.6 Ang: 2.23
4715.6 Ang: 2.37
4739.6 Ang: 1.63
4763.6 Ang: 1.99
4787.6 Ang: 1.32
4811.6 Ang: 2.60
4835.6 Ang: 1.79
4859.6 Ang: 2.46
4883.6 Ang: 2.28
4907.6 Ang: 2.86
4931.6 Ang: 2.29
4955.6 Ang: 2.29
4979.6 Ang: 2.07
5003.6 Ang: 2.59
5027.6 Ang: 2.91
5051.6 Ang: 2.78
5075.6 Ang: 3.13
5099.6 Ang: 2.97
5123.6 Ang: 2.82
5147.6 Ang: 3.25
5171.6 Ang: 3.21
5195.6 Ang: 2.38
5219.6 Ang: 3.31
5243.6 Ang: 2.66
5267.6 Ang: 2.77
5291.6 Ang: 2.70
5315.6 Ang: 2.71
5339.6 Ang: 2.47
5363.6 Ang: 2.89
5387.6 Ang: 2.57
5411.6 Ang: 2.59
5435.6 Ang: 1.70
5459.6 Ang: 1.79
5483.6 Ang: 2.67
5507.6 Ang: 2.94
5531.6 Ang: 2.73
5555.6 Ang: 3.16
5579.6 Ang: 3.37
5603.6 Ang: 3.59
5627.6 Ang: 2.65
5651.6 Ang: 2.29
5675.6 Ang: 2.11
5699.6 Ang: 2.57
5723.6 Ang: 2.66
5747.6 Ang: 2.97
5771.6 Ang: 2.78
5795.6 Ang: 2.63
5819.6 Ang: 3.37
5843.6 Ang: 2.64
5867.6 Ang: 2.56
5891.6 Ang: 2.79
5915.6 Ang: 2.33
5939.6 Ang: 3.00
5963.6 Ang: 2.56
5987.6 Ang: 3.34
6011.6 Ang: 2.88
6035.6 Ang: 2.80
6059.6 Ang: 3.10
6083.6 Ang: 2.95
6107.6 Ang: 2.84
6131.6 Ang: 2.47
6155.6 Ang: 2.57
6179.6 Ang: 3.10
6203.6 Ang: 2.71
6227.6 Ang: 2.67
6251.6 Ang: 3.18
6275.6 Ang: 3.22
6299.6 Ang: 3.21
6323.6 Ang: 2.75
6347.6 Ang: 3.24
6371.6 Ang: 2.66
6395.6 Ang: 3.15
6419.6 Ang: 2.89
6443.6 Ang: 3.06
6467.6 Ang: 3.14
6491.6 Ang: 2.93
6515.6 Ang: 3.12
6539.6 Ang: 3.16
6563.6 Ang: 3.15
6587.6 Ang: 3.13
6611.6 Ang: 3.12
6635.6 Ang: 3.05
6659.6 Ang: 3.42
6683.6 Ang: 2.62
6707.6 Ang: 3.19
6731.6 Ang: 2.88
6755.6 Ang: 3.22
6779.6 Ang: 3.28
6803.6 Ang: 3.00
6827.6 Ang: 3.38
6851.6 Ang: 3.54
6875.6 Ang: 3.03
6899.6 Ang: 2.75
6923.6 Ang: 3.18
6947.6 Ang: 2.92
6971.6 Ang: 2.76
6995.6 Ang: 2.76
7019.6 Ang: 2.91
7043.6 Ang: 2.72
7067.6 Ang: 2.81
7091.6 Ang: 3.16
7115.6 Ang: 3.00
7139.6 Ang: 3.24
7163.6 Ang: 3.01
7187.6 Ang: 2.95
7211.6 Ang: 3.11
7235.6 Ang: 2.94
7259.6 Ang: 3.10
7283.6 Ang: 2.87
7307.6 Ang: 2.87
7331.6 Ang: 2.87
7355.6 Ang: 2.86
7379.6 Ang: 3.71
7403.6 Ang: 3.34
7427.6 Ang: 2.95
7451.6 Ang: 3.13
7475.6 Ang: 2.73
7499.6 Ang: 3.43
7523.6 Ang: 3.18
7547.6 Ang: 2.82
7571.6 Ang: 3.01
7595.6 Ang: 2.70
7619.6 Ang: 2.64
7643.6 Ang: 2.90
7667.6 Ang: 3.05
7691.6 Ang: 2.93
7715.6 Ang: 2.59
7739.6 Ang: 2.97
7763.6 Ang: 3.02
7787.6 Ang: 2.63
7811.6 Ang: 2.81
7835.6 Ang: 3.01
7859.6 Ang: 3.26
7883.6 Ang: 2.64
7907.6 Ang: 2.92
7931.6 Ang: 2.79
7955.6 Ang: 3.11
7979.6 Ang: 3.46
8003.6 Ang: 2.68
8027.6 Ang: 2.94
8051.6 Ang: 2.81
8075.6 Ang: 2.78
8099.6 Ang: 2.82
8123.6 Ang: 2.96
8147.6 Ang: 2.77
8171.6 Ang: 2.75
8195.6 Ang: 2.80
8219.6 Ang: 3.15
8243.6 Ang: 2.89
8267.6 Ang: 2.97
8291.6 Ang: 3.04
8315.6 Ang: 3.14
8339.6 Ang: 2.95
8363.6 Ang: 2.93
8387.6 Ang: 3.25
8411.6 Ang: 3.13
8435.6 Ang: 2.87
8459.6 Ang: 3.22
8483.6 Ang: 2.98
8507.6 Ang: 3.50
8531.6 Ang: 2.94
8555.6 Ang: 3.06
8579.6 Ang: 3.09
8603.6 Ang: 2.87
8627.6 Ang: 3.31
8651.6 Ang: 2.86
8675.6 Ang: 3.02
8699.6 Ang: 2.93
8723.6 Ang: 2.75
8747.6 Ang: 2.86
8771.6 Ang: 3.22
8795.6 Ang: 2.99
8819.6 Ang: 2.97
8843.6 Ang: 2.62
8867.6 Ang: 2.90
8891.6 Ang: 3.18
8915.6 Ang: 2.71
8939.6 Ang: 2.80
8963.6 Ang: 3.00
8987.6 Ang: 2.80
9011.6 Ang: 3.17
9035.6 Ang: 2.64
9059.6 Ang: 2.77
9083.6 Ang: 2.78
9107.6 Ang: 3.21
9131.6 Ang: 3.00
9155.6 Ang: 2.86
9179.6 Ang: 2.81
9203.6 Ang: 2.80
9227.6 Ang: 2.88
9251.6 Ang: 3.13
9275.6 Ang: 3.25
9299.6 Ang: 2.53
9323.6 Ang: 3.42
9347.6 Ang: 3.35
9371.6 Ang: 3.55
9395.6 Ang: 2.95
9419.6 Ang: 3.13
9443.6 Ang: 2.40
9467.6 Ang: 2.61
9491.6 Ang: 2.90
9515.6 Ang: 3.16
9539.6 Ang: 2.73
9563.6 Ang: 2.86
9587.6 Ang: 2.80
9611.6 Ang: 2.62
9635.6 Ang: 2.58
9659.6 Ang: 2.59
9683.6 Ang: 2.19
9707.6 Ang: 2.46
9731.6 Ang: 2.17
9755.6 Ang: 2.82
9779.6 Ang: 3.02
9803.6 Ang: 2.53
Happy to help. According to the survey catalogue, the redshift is 0.133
